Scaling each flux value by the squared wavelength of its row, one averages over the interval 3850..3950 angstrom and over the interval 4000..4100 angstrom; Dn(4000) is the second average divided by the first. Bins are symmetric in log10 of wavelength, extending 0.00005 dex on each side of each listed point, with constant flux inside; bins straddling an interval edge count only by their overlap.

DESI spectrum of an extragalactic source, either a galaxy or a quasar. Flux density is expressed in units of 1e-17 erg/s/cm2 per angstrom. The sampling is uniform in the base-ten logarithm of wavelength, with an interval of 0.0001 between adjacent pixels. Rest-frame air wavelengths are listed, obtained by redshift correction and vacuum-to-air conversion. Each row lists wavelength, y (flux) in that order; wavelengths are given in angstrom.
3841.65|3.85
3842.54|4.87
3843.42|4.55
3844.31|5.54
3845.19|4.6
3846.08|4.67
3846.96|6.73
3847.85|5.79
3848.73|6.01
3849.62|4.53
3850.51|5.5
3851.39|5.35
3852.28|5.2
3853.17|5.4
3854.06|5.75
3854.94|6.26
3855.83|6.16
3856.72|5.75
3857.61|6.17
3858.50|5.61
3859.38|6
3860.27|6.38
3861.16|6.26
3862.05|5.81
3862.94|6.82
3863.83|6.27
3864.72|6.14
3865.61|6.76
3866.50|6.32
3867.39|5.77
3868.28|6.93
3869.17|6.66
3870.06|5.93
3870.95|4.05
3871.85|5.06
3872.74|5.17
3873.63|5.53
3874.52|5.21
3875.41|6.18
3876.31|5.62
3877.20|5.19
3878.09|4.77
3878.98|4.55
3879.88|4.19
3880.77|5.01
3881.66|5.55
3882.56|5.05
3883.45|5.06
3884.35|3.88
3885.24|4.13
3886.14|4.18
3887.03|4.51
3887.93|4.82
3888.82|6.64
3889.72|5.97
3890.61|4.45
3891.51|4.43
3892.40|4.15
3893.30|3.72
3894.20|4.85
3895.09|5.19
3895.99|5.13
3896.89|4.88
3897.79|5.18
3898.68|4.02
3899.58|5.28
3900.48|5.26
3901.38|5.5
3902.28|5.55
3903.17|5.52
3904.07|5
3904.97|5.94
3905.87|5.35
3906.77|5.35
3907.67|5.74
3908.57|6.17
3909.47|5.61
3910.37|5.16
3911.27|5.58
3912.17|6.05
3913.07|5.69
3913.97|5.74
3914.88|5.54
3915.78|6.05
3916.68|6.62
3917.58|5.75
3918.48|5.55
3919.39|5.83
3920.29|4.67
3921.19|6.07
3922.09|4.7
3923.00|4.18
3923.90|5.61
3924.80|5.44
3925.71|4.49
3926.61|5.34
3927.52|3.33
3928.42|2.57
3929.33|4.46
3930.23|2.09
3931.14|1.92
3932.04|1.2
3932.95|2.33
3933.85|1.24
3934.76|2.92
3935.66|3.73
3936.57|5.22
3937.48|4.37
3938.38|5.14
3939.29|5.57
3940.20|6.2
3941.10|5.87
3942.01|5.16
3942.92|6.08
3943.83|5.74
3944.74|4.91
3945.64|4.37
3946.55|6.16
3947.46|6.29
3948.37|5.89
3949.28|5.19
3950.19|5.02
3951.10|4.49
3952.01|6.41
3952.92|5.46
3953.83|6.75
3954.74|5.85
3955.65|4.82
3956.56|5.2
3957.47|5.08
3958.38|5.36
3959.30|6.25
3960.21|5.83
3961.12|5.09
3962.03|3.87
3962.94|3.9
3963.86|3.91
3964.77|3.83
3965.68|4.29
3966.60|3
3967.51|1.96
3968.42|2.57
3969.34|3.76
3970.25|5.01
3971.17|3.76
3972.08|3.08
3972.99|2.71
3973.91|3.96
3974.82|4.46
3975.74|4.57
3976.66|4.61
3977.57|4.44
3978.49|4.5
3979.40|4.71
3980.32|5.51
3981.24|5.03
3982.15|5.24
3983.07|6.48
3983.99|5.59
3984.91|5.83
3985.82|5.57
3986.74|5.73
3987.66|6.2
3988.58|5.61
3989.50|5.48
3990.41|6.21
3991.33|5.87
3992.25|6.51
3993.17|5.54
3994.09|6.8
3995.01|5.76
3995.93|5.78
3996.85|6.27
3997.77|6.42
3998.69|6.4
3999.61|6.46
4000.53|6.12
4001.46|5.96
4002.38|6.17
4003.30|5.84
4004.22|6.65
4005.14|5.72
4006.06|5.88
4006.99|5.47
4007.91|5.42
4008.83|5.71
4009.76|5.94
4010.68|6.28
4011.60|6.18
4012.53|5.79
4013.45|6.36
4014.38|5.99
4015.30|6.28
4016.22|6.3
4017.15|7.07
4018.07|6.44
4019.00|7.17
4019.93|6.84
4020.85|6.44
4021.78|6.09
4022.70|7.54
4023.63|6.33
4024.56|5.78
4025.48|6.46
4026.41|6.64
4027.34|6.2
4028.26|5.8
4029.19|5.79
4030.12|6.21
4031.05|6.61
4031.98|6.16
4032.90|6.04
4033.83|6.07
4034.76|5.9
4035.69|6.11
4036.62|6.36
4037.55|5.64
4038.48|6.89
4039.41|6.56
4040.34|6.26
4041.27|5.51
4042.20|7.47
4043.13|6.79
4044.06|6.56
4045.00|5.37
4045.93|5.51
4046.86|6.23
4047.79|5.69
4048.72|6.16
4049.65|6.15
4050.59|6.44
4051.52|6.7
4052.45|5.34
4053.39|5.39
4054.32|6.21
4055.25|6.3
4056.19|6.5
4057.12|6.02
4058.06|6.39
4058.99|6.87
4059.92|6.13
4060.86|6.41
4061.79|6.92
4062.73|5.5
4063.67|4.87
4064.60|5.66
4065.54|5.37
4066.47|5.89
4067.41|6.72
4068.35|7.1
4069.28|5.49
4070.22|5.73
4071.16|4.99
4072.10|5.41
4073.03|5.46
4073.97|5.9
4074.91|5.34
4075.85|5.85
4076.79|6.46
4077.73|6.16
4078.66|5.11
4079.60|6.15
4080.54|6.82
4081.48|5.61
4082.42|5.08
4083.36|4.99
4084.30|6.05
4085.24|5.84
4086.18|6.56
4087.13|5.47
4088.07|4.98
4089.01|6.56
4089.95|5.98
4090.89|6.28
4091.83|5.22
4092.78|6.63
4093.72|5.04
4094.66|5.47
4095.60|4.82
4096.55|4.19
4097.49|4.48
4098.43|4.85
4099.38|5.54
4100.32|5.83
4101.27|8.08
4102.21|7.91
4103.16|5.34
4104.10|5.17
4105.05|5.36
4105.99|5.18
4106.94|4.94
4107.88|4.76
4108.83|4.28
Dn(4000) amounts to 1.25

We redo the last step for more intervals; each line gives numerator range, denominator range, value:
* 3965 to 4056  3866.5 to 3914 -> 1.17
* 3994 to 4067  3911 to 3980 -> 1.38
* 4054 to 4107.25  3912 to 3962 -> 1.26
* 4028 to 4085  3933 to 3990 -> 1.30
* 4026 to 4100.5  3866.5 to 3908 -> 1.26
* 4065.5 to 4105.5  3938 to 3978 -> 1.28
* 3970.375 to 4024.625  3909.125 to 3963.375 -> 1.20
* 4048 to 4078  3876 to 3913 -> 1.28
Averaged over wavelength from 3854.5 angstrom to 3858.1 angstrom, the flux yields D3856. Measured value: 6.07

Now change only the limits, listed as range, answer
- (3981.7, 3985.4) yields 5.78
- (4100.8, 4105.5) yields 6.37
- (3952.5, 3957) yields 5.62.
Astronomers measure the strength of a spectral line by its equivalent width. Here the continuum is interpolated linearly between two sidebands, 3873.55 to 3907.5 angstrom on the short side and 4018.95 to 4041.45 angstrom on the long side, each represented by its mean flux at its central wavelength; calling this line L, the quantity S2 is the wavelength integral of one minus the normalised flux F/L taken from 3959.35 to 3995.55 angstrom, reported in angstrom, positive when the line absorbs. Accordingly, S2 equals 6.3 angstrom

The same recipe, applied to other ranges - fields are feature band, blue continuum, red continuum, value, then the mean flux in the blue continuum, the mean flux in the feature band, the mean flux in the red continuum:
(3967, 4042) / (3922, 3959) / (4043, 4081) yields -4.59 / 4.69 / 5.73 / 5.99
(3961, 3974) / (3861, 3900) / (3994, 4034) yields 5.03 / 5.25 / 3.6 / 6.22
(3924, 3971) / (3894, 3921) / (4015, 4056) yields 9.78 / 5.47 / 4.53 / 6.27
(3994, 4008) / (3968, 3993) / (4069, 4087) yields -2.64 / 4.94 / 6.07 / 5.73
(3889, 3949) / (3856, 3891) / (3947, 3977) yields 1.31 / 5.5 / 4.93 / 4.61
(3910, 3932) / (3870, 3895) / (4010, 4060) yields 1.59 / 4.91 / 4.86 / 6.27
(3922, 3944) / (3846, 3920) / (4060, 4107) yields 5.42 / 5.46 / 4.17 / 5.74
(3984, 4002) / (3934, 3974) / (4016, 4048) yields -1.57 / 4.75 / 6.02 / 6.31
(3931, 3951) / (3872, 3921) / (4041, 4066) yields 3.16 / 5.22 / 4.61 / 6.09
